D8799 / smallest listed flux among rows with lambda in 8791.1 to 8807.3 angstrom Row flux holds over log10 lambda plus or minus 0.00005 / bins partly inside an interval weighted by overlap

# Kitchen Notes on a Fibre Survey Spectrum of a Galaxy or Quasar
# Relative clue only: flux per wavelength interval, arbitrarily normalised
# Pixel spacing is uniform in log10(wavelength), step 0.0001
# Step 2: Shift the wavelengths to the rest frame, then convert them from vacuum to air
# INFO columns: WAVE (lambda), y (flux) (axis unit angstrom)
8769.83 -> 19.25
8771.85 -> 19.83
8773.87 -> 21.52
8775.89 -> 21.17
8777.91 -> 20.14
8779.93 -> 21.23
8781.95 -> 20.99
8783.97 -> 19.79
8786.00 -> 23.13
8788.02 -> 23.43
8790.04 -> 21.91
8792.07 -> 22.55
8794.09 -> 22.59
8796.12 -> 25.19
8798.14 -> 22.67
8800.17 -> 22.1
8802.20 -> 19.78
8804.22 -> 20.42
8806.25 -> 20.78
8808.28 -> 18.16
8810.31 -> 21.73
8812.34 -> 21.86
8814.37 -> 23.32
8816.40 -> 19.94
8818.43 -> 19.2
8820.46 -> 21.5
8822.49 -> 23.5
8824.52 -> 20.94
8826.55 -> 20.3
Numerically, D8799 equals 19.78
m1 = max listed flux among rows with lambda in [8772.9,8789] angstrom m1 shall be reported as 23.43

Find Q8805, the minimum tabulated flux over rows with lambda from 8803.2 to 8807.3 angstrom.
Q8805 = 20.42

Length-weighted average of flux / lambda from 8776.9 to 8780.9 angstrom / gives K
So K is 20.7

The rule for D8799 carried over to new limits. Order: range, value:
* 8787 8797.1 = 21.91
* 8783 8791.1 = 19.79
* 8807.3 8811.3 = 18.16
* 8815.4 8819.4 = 19.2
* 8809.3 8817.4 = 19.94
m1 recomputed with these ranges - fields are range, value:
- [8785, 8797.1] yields 25.19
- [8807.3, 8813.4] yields 21.86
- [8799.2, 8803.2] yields 22.1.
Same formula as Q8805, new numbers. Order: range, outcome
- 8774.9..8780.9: 20.14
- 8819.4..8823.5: 21.5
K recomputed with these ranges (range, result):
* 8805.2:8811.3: 20.2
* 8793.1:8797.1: 23.9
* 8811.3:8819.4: 21.1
